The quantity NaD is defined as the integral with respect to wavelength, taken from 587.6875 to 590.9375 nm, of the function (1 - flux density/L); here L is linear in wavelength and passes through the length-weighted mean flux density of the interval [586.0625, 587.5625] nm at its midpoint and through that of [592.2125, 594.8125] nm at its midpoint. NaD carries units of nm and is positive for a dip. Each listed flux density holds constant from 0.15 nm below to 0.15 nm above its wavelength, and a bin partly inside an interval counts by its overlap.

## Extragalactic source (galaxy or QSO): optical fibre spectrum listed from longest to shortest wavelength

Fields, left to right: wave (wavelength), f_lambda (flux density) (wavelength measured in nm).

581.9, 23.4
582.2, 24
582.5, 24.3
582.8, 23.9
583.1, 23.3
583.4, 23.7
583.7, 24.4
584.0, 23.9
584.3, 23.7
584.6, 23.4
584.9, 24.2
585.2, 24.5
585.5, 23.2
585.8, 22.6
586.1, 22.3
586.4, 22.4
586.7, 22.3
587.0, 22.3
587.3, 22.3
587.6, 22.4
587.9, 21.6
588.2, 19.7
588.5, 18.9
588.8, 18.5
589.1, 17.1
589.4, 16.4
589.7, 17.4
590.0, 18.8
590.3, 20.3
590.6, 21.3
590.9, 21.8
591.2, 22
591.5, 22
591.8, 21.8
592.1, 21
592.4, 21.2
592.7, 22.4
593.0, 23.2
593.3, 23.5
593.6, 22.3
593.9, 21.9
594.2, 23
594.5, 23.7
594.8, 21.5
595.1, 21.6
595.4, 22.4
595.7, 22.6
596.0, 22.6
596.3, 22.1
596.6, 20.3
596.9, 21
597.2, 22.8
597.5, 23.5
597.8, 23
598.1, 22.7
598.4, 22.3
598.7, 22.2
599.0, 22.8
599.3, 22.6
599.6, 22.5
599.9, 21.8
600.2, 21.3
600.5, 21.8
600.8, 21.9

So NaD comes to 0.46 nm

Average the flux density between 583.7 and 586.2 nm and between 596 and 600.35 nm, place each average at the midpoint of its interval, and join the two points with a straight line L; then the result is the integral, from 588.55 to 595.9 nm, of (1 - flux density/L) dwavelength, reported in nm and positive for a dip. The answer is 0.54 nm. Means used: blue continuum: 23.6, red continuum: 22.2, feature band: 21.1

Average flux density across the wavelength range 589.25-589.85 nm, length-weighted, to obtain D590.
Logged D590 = 16.9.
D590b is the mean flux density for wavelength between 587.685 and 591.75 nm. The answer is 19.8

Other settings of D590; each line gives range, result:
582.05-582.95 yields 24.1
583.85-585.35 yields 23.9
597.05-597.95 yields 23.1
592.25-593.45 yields 22.6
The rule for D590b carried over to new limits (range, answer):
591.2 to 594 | 22.1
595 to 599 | 22.3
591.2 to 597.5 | 22.2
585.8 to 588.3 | 22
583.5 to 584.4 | 24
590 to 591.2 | 21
